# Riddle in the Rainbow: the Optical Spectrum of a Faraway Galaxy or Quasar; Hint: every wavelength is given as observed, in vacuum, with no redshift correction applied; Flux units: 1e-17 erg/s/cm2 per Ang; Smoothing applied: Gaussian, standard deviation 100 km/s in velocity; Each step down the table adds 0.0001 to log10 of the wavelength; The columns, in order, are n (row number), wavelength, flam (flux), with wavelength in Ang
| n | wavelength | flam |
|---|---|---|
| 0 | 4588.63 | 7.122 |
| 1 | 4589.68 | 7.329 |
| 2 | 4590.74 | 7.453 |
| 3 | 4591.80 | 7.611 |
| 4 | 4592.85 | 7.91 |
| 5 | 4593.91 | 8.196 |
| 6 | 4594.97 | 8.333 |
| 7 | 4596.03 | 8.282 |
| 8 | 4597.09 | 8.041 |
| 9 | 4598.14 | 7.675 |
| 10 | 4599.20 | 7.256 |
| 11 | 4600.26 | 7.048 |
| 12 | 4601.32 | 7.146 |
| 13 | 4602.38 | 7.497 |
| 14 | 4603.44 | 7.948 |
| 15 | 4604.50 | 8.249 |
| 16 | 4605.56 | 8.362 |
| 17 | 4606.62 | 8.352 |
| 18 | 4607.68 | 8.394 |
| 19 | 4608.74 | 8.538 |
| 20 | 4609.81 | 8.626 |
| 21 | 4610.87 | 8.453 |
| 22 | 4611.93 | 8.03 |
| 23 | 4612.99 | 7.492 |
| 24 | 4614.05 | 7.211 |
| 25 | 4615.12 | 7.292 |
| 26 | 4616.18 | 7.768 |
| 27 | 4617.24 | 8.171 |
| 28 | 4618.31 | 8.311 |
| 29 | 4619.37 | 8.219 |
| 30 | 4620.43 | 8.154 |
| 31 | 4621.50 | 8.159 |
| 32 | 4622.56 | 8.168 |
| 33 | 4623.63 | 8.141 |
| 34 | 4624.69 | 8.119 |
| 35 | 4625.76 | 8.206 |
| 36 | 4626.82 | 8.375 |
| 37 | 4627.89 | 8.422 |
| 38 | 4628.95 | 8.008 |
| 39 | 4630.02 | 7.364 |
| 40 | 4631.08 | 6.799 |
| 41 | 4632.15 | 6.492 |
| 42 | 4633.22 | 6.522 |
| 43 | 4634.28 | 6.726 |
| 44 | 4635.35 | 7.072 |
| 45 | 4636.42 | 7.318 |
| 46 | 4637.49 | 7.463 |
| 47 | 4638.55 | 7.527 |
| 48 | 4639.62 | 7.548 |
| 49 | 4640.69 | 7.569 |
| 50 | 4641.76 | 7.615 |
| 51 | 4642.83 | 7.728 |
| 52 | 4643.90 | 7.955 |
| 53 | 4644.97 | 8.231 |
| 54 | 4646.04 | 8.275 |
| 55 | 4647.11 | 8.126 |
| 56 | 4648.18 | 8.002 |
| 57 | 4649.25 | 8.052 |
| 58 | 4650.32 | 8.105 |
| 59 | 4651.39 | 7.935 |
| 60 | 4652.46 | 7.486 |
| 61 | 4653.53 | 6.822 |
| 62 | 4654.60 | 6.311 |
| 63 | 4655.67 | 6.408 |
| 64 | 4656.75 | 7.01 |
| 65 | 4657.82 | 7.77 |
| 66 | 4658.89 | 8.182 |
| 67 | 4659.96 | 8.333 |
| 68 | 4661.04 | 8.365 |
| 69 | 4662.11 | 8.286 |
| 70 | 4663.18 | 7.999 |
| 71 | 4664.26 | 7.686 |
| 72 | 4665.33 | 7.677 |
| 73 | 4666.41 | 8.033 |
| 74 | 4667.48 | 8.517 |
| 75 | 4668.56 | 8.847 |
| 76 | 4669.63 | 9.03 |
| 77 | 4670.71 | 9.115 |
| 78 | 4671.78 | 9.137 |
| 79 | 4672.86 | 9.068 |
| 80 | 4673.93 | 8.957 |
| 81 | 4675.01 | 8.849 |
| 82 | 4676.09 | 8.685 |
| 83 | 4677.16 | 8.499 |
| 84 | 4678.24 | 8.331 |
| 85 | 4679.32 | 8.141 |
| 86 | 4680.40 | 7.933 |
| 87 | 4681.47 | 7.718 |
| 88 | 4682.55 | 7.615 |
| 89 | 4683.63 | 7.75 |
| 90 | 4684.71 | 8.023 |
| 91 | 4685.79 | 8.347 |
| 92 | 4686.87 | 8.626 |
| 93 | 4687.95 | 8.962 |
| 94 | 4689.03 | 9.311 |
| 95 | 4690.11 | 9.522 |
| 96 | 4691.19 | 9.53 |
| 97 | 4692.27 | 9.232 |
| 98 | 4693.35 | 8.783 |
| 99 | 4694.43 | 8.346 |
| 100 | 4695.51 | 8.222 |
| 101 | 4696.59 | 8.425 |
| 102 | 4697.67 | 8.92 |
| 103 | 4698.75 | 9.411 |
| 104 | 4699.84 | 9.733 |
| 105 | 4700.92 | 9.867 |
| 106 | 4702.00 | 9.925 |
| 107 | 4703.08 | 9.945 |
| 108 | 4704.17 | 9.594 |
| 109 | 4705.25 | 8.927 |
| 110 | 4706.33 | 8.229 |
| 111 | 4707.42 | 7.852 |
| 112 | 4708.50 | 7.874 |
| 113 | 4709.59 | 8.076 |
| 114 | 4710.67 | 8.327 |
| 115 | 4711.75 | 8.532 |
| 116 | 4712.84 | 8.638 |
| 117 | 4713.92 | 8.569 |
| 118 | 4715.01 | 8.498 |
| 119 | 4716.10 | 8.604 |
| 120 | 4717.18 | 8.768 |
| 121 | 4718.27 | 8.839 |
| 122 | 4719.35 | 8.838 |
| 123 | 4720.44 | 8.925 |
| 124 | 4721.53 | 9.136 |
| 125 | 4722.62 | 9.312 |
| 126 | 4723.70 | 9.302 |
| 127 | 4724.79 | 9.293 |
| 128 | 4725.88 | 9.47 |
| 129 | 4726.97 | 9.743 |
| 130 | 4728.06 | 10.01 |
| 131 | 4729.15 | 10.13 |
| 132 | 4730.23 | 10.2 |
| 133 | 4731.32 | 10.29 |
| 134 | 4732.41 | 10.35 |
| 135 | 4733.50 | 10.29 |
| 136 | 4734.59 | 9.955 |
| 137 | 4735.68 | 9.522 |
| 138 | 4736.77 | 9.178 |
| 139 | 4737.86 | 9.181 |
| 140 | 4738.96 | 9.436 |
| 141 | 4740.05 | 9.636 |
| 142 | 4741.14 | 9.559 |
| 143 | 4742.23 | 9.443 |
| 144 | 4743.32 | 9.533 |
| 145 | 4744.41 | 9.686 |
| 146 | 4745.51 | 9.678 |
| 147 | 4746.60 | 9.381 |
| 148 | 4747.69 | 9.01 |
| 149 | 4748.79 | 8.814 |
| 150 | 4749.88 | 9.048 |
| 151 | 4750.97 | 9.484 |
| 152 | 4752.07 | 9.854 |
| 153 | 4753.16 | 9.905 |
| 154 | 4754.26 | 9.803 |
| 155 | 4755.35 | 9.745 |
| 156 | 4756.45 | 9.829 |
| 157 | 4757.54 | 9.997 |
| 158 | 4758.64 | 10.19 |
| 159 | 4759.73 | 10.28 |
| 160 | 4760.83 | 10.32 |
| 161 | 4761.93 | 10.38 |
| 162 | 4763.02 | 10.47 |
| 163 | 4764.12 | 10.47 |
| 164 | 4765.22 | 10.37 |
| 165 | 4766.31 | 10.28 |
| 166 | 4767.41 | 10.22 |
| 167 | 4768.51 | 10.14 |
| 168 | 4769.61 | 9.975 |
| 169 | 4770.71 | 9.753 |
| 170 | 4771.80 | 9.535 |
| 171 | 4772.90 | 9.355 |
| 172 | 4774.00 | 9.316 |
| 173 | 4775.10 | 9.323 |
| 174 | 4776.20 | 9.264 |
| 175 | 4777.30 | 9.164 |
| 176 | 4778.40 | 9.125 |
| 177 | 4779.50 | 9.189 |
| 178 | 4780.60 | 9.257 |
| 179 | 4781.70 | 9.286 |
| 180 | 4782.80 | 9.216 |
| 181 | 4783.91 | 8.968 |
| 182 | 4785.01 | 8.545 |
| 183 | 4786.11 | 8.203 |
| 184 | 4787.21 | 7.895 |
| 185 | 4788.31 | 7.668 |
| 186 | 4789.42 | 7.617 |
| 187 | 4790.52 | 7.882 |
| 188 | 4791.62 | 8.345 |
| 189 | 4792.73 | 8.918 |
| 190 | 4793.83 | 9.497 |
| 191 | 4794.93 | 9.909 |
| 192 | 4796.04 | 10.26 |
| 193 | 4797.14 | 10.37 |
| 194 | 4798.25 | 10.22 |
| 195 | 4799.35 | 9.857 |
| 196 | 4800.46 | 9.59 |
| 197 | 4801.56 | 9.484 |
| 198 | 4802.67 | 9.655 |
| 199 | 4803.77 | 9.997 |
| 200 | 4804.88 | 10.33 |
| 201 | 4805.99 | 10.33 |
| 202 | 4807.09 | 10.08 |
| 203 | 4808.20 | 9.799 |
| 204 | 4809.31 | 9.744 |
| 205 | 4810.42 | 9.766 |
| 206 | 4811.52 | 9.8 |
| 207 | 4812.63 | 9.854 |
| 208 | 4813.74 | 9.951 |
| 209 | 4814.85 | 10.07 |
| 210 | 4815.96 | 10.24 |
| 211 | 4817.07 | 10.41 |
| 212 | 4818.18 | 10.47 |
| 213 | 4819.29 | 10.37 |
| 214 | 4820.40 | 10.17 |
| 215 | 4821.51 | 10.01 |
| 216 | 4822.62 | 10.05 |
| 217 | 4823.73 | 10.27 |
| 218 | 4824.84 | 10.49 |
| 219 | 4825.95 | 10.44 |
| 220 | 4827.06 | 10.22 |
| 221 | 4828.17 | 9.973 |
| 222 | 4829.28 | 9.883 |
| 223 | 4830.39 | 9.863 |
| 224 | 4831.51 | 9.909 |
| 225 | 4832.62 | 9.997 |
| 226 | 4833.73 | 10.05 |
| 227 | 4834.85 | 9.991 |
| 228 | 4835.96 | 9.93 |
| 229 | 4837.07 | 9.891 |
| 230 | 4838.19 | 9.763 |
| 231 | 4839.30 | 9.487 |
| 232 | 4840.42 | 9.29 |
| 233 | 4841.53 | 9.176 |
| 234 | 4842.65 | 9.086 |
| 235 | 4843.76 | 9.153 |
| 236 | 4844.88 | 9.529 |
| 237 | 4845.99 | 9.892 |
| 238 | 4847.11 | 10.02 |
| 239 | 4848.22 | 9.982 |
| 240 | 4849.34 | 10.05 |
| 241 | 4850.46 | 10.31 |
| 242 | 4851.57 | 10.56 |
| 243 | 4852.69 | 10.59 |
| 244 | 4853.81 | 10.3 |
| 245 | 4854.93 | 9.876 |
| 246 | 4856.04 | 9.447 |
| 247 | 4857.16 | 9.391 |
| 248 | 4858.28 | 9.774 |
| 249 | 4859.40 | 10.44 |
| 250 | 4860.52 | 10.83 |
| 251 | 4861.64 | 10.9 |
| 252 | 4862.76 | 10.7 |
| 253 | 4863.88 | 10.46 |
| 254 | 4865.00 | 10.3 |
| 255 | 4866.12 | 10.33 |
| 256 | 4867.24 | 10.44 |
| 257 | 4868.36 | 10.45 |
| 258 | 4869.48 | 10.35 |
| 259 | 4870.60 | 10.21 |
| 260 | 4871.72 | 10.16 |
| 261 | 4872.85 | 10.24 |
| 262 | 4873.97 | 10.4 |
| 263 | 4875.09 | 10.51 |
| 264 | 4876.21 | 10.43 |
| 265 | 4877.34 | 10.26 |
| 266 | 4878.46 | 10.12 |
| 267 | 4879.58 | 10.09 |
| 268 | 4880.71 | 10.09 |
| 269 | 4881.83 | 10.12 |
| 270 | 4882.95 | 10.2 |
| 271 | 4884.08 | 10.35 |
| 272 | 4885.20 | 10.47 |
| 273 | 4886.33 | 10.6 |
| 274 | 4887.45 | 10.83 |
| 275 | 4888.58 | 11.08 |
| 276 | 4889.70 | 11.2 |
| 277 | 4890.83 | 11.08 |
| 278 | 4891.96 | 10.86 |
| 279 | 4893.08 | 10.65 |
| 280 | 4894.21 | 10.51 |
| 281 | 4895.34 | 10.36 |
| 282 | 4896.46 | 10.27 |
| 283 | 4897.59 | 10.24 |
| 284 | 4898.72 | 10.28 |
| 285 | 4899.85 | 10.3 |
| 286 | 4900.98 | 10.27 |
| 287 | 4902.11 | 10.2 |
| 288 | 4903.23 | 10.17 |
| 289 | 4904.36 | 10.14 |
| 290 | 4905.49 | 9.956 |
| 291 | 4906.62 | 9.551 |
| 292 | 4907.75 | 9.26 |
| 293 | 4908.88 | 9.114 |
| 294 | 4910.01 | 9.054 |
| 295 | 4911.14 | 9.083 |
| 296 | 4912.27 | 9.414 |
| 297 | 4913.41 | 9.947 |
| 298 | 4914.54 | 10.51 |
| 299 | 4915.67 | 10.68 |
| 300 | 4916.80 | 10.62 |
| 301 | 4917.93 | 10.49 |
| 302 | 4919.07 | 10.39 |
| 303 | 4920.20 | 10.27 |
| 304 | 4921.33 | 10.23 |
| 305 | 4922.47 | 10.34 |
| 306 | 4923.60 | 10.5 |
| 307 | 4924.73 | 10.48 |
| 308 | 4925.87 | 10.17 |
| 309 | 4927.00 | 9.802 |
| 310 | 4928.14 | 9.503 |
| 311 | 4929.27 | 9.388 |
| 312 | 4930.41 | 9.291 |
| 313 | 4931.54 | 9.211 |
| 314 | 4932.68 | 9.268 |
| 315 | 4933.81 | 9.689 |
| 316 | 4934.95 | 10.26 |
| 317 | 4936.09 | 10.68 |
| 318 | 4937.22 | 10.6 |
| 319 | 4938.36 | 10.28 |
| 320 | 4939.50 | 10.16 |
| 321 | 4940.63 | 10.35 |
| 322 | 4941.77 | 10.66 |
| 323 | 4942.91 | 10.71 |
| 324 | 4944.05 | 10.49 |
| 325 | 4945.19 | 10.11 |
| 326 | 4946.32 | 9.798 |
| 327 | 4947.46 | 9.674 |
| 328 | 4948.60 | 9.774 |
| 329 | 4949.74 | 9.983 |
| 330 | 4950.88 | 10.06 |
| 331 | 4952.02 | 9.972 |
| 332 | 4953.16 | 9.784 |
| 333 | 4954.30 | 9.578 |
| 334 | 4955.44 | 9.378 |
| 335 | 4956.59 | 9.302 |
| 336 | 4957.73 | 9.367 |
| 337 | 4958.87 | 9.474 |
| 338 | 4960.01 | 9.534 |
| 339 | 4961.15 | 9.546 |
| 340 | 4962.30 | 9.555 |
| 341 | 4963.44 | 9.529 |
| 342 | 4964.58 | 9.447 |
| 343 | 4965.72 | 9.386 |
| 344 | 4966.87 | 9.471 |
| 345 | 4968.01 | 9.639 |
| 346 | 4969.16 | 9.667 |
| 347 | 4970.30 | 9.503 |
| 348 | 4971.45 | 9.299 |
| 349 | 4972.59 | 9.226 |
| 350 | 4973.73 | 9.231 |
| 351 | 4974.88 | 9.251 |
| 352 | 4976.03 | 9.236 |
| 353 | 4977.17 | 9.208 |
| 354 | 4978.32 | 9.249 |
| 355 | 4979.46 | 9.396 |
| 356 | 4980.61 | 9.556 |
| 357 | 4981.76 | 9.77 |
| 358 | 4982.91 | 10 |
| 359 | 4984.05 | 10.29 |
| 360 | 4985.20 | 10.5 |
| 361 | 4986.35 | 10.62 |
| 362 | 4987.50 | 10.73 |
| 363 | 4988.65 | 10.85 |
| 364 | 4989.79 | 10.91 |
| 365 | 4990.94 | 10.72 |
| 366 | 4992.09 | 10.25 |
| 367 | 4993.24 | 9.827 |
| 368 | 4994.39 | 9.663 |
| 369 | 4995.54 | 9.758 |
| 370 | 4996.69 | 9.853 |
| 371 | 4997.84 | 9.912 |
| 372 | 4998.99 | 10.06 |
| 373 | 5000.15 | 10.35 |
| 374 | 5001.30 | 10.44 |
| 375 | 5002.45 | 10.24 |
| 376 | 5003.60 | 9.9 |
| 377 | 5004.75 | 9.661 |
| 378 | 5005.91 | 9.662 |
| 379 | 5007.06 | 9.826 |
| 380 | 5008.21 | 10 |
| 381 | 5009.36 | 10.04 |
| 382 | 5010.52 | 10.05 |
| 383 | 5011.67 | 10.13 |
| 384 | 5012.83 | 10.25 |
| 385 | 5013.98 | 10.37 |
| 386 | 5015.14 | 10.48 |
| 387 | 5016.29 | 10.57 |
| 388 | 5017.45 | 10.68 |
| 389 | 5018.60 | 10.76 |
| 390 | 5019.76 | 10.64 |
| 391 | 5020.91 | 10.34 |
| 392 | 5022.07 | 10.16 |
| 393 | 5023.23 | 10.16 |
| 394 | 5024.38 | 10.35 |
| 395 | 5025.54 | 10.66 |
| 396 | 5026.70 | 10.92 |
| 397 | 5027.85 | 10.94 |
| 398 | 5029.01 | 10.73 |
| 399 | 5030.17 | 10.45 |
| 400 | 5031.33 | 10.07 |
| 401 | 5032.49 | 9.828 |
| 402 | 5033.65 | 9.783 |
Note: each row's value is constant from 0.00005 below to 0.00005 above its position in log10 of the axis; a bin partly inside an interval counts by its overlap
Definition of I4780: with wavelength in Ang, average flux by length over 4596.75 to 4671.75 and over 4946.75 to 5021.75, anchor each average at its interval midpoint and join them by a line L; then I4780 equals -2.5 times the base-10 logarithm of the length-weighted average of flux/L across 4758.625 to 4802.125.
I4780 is -0.09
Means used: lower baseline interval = 7.84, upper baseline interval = 9.9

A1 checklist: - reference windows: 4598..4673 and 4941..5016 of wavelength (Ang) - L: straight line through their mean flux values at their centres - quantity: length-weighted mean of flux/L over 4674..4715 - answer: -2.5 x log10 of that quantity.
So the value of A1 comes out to -0.06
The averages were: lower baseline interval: 7.86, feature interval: 8.68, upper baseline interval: 9.88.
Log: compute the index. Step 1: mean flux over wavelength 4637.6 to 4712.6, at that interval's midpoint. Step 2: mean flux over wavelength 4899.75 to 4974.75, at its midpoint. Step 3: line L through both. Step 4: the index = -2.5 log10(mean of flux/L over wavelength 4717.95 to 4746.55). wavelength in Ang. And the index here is -0.11 mag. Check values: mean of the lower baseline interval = 8.34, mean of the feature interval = 9.58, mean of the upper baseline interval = 9.85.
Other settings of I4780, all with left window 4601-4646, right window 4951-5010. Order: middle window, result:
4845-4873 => -0.124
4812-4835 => -0.137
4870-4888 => -0.121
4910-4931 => -0.063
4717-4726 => -0.092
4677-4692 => -0.040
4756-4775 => -0.168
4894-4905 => -0.102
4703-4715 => -0.033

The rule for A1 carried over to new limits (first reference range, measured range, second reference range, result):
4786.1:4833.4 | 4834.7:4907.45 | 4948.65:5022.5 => -0.04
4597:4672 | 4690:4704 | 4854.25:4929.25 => -0.10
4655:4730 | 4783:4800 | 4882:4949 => 0.05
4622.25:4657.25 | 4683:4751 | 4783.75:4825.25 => -0.08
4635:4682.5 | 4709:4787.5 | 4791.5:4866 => -0.05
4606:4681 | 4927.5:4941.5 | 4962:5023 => -0.03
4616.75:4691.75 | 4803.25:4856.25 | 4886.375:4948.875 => -0.06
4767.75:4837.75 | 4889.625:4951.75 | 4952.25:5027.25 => -0.03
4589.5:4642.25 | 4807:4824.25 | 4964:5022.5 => -0.13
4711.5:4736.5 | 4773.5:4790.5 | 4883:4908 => 0.11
